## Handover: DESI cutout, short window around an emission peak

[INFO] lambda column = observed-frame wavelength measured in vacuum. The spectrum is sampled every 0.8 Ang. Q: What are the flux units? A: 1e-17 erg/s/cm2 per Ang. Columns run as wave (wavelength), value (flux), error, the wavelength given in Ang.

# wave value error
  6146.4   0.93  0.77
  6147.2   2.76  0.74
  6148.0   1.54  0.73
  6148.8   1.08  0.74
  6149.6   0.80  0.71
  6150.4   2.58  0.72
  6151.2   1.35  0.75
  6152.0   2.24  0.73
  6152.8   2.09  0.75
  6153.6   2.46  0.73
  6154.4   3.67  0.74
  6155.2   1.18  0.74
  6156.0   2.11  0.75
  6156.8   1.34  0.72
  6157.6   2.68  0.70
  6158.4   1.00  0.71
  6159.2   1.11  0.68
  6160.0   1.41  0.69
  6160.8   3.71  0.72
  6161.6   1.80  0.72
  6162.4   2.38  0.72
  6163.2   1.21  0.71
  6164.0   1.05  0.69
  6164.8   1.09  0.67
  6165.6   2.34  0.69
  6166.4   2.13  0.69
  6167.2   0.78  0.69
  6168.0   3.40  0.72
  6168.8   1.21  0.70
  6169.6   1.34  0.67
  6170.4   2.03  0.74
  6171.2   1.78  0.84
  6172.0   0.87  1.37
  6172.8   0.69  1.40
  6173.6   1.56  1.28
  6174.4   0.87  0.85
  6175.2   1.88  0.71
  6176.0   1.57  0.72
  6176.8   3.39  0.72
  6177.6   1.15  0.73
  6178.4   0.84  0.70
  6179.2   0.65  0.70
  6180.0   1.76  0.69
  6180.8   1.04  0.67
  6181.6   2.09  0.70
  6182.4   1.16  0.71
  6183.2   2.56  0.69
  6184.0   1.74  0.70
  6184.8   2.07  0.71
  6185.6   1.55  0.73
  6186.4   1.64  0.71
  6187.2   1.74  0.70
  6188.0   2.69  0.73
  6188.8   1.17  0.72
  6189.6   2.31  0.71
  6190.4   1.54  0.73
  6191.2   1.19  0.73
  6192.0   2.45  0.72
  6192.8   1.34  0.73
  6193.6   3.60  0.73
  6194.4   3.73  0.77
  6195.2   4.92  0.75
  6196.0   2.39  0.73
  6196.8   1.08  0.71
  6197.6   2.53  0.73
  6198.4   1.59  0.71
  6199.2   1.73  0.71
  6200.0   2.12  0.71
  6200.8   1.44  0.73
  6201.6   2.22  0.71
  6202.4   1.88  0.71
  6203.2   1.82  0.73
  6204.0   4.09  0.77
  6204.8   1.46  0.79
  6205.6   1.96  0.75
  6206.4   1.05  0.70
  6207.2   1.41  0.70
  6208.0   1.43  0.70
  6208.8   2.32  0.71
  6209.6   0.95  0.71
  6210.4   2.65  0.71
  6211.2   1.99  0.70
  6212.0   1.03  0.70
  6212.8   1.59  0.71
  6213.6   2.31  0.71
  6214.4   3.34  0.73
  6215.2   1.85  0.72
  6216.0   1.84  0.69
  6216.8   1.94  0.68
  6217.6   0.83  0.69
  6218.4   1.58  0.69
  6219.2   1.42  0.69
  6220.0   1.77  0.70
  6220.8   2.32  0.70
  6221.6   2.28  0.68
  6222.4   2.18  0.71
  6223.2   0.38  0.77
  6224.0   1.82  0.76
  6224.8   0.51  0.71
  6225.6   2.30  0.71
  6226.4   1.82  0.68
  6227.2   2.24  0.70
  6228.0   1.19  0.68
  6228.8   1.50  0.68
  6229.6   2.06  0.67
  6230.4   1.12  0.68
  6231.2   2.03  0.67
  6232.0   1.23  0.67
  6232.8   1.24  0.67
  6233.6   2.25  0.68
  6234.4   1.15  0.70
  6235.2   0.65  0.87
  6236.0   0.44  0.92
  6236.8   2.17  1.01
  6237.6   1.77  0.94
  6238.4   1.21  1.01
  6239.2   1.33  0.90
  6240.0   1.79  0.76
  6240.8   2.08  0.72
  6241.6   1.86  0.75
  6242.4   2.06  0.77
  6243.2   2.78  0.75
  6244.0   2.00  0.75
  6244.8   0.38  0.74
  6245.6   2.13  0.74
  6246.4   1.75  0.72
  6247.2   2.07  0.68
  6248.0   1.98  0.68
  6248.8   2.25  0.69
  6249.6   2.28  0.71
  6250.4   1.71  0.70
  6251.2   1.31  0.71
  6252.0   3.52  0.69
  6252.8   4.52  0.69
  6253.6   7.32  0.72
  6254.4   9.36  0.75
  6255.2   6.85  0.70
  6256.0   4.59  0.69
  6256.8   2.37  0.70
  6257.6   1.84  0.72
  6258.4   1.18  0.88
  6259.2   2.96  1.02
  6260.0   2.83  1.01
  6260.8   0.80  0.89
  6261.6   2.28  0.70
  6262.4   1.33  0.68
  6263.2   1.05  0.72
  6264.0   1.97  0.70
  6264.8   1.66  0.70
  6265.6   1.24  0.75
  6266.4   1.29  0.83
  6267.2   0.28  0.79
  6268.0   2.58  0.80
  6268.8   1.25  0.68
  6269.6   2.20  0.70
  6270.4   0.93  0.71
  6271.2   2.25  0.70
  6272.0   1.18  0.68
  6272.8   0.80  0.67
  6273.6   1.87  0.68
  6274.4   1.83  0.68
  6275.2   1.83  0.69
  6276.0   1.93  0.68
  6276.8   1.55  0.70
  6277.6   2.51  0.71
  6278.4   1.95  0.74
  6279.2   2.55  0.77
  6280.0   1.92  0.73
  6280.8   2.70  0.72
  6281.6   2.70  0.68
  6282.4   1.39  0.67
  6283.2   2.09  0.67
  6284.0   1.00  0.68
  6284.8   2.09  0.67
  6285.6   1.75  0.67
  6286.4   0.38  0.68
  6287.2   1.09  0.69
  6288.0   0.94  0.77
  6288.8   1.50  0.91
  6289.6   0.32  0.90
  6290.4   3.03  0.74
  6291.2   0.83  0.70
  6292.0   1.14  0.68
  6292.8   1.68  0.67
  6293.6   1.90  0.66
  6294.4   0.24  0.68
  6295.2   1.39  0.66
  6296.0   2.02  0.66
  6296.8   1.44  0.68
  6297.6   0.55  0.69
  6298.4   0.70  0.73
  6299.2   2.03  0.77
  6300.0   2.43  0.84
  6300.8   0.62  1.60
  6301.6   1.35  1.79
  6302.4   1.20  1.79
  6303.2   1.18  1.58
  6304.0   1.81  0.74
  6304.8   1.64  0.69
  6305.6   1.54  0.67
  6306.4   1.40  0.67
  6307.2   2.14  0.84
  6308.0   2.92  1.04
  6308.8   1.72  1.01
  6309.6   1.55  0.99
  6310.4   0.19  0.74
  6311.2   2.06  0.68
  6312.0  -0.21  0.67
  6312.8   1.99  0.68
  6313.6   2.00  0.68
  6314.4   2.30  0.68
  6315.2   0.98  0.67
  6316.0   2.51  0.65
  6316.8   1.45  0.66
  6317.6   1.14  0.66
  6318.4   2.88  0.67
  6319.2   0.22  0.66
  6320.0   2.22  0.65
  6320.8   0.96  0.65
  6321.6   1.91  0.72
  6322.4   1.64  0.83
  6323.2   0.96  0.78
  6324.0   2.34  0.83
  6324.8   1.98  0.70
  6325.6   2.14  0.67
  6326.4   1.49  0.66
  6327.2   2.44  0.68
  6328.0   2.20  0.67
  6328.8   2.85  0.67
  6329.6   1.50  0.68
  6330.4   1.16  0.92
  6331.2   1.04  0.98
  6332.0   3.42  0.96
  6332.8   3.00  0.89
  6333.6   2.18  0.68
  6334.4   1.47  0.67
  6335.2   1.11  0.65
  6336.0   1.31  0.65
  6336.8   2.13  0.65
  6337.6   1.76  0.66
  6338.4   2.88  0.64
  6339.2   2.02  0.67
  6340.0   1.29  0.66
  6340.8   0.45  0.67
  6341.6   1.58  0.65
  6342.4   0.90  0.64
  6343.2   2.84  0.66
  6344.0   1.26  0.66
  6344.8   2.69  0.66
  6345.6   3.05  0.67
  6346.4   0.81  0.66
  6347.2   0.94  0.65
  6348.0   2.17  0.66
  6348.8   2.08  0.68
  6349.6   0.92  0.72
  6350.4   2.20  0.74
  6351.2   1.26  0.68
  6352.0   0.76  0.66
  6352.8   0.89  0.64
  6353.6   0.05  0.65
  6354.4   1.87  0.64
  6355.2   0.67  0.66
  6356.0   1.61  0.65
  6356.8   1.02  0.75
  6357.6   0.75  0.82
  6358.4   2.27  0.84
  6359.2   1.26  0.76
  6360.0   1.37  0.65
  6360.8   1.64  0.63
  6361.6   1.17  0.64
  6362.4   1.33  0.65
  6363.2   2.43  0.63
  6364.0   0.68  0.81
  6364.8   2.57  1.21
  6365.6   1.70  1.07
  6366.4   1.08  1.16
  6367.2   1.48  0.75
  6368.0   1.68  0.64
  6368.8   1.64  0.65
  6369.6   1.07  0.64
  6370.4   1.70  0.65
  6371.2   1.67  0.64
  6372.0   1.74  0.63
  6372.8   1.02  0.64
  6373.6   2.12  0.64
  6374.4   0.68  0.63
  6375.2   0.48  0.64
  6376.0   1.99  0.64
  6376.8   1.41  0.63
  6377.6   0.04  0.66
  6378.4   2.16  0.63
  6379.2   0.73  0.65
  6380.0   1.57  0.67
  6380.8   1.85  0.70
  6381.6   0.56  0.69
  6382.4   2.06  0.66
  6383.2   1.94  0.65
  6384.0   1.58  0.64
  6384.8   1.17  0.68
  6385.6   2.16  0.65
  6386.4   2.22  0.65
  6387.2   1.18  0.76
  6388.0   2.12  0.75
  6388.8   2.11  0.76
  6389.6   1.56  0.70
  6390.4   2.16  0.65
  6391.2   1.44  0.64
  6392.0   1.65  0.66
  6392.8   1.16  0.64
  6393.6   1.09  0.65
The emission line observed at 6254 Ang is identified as [O III] 5007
